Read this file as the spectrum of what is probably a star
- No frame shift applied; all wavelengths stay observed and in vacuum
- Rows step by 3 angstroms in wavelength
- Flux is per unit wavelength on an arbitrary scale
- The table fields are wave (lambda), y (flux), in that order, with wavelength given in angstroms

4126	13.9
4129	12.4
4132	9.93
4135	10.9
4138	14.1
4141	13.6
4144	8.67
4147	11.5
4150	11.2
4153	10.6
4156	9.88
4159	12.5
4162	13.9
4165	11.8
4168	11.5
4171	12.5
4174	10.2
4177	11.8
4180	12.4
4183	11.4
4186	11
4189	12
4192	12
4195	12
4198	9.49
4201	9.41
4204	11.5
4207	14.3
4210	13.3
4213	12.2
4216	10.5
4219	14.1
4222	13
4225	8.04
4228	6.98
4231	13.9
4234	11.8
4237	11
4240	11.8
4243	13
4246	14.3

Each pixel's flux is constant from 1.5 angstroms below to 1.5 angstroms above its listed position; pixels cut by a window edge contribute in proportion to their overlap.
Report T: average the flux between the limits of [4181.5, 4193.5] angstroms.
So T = 11.6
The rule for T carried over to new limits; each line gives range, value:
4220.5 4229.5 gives 9.34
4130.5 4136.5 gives 10.4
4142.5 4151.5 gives 10.5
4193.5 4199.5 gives 10.7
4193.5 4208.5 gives 11.3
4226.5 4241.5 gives 11.1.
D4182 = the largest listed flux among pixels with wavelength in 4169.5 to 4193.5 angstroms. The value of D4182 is 12.5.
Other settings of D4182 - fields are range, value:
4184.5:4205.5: 12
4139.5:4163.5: 13.9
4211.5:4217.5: 12.2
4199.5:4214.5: 14.3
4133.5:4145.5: 14.1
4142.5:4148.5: 11.5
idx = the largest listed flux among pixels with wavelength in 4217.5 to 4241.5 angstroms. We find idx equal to 14.1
